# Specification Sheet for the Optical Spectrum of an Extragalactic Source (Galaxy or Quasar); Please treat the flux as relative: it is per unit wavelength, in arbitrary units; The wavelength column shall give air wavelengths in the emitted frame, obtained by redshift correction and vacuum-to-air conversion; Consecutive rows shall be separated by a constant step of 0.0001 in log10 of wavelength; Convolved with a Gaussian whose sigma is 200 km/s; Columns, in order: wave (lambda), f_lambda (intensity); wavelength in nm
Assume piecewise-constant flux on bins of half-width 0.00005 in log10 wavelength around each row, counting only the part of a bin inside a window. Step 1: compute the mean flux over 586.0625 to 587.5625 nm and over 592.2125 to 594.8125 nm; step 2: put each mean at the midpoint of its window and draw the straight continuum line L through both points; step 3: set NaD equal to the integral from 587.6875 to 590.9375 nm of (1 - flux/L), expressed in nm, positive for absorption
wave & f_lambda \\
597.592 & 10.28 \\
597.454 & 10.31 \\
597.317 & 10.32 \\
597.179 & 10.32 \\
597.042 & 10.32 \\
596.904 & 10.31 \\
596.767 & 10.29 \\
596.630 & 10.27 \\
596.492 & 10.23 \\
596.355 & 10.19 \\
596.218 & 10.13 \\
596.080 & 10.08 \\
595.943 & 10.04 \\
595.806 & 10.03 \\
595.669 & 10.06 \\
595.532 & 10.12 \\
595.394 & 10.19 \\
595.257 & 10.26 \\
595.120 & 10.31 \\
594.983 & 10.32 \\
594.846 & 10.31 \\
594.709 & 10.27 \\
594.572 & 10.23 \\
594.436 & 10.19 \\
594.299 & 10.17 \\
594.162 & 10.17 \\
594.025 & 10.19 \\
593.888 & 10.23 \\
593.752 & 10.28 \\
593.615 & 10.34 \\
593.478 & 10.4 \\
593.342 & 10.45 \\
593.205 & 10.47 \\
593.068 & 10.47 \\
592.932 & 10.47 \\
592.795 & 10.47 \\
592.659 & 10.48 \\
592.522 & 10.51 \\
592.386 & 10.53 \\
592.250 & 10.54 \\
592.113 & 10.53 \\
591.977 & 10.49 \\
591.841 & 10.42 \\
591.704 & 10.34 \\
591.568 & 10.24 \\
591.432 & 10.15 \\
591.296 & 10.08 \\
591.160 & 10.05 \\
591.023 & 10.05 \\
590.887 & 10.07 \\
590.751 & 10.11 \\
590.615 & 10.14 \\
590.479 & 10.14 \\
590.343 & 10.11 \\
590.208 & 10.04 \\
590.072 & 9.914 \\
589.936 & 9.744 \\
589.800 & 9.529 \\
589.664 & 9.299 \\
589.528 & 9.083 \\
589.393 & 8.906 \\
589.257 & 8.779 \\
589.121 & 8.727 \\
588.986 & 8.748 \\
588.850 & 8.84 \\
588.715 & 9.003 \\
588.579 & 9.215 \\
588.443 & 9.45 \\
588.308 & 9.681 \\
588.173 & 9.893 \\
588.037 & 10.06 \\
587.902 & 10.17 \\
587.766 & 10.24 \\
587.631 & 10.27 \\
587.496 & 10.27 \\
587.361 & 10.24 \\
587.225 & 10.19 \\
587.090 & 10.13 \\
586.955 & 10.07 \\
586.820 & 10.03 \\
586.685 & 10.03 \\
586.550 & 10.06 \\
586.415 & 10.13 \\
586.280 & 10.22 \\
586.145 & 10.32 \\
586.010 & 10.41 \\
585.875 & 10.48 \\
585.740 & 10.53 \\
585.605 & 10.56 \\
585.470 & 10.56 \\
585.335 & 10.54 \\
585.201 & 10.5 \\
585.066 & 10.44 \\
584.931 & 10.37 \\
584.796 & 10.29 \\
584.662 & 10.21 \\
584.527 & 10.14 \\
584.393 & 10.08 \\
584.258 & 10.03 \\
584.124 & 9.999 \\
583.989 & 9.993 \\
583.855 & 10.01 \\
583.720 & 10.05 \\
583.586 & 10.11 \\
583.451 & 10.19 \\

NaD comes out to 0.21 nm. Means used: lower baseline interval 10.2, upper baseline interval 10.4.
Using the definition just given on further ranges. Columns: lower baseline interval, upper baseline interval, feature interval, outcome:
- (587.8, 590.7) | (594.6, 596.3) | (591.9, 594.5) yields -0.12 nm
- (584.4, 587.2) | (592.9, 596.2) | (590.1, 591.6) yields 0.02 nm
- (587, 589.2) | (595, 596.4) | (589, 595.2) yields -0.10 nm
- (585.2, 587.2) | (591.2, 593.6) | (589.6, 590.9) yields 0.06 nm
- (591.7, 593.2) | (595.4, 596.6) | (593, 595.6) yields 0.00 nm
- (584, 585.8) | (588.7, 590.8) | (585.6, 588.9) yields -0.04 nm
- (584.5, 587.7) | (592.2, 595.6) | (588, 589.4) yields 0.15 nm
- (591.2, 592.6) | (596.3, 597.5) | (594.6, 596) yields 0.02 nm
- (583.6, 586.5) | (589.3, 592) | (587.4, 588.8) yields 0.04 nm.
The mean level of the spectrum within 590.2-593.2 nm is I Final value 10.3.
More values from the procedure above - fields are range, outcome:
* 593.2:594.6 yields 10.3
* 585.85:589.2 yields 9.86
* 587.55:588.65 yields 9.87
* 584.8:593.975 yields 10.1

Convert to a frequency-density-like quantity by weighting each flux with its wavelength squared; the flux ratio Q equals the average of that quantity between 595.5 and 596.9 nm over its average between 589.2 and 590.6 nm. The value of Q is 1.1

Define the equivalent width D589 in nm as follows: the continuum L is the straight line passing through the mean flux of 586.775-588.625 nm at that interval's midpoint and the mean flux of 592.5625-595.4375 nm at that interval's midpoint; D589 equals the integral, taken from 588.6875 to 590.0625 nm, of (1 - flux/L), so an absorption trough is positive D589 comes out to 0.13 nm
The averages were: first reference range 10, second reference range 10.3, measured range 9.1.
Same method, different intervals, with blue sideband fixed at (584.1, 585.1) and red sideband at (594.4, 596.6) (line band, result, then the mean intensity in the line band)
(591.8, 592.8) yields -0.030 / 10.5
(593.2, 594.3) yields -0.012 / 10.3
